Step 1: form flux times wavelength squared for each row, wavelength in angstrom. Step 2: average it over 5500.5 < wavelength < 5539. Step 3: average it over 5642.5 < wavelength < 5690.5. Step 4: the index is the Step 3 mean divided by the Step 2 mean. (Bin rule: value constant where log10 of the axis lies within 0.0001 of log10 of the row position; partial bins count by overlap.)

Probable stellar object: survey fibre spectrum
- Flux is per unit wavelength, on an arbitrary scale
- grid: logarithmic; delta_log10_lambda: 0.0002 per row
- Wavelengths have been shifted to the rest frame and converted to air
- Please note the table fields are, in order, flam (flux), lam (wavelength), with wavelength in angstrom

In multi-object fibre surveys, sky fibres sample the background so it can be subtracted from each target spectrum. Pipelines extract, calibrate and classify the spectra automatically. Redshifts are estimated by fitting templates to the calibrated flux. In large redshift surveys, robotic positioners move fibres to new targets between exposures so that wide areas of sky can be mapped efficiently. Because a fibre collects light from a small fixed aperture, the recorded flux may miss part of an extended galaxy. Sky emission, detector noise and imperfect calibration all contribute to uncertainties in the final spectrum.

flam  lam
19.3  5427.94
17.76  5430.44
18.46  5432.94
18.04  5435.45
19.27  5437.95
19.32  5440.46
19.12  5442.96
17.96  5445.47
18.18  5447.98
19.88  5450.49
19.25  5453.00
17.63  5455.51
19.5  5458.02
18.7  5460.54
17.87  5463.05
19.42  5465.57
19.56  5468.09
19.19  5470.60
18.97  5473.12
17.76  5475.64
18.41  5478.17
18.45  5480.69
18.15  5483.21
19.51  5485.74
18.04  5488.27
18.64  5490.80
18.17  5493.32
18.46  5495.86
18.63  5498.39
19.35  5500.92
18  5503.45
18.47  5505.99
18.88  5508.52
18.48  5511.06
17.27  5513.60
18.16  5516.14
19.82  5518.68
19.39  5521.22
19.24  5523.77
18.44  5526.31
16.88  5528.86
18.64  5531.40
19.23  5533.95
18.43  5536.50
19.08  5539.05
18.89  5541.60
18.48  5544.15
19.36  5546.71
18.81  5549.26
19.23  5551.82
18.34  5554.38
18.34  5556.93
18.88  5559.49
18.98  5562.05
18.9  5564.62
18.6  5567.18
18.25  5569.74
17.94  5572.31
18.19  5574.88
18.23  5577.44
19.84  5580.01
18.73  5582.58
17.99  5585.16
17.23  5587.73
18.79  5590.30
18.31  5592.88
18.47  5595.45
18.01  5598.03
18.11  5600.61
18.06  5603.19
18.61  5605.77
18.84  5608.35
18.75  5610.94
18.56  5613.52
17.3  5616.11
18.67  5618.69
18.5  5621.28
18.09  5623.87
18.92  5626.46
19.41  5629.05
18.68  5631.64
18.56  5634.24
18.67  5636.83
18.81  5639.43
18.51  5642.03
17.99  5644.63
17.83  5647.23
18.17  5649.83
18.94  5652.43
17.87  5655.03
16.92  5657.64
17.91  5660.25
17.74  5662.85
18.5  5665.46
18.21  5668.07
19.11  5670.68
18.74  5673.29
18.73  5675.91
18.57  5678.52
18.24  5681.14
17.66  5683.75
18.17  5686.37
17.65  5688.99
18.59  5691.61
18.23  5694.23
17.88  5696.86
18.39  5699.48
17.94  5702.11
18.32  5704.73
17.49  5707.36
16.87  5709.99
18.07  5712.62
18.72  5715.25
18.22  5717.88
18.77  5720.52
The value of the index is 1.03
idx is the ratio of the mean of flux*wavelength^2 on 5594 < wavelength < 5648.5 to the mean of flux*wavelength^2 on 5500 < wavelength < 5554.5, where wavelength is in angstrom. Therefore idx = 1.02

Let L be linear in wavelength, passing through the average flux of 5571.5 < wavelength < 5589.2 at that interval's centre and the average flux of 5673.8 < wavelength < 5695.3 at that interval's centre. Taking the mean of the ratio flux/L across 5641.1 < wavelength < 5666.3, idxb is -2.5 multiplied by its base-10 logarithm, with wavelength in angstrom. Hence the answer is 0.01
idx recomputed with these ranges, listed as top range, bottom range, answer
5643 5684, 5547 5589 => 1.02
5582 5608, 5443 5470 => 1.02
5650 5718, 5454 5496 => 1.05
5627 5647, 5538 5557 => 1.02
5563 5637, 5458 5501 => 1.03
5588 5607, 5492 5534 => 1.02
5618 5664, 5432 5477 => 1.04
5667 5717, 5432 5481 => 1.06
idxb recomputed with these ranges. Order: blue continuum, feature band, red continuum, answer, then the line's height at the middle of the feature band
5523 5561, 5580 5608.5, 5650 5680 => 0.01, 18.5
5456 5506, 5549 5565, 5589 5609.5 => -0.02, 18.5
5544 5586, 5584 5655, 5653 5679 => 0.00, 18.4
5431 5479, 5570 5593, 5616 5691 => 0.01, 18.5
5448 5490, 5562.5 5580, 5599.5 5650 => 0.00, 18.6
